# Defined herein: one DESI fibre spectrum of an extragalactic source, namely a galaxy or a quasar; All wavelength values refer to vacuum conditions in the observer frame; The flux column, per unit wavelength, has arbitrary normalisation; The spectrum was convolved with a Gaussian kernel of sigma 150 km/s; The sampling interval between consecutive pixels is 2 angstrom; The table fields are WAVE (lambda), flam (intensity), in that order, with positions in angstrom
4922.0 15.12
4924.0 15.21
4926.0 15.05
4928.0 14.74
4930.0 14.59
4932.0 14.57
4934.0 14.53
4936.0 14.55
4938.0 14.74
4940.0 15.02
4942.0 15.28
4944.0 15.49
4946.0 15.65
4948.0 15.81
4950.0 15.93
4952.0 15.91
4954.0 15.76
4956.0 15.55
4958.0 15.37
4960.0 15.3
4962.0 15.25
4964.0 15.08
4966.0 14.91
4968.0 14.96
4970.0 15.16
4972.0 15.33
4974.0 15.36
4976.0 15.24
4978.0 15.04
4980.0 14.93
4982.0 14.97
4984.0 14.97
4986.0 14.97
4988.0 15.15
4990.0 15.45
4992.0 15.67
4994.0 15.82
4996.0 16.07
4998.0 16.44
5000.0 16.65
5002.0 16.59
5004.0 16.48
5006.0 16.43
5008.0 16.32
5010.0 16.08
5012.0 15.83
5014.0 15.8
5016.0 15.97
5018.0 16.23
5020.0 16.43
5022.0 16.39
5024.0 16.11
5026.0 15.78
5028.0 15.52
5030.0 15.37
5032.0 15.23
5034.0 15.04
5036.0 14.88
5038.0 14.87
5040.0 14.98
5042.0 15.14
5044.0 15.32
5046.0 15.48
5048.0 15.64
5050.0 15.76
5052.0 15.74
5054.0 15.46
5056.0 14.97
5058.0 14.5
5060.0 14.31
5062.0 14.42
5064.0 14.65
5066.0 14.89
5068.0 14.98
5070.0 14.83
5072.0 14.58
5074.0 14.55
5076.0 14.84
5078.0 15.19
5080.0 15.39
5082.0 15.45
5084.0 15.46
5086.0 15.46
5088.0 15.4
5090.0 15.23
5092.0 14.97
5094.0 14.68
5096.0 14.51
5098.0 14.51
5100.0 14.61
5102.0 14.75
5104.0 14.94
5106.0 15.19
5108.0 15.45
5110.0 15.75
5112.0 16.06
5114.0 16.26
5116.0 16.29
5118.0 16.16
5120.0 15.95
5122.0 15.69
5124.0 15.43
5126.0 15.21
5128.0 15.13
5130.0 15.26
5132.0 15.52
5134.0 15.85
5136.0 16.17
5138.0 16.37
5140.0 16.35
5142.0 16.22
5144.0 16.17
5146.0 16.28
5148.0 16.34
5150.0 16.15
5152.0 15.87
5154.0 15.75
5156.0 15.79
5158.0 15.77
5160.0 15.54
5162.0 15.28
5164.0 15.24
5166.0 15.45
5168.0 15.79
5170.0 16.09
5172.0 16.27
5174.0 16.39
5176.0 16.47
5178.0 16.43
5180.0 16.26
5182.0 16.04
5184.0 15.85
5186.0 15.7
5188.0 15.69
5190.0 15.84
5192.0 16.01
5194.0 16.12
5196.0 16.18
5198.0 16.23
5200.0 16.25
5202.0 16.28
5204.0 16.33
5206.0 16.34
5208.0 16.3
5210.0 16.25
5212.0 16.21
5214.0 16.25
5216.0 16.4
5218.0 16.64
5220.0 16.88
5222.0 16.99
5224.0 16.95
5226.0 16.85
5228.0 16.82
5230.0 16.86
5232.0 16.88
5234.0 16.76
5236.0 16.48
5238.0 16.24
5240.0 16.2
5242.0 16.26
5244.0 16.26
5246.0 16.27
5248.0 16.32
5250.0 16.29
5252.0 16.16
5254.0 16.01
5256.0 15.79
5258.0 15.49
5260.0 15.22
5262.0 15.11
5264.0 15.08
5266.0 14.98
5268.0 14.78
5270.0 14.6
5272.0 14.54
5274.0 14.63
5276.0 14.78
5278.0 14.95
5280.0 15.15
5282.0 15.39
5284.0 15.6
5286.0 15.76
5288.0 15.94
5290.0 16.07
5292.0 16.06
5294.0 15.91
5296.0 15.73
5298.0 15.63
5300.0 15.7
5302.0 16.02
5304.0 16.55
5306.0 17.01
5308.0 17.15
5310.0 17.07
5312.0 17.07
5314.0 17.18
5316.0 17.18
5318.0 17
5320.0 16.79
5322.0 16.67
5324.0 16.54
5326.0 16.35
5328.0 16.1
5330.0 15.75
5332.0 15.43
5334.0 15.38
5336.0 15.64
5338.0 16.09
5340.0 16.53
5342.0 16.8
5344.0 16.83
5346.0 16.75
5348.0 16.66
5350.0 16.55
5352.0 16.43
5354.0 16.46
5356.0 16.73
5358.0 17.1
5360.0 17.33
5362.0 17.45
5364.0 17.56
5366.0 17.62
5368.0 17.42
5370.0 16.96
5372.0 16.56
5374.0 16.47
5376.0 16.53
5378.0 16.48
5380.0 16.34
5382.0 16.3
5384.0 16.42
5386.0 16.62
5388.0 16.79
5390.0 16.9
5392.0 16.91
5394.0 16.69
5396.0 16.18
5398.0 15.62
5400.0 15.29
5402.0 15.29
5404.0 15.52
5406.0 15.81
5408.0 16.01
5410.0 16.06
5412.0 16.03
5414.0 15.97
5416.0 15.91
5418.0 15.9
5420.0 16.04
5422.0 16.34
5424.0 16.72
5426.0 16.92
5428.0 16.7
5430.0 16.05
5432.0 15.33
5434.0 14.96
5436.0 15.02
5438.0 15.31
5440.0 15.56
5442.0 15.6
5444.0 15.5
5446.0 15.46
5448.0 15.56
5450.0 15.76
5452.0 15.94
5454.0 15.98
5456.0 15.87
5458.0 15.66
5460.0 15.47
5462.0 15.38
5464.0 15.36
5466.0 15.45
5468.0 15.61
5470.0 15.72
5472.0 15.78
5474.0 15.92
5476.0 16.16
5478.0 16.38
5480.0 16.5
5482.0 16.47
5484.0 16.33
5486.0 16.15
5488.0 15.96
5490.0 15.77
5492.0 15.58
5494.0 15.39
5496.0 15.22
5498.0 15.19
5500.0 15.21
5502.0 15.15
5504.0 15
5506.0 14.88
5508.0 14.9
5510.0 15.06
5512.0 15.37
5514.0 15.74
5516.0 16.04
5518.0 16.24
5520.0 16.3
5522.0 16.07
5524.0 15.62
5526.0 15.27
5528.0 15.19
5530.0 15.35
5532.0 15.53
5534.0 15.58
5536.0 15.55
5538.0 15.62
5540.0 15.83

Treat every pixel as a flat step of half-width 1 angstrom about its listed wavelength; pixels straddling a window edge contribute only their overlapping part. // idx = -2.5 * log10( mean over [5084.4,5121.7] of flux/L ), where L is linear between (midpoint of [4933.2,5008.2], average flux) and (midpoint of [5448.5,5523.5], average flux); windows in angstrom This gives 0.01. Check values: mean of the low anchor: 15.5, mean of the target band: 15.4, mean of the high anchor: 15.7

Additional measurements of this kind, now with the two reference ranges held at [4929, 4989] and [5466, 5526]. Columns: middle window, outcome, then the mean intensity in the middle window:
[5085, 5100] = 0.03 mag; 14.9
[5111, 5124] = -0.05 mag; 16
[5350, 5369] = -0.10 mag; 17.1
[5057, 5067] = 0.05 mag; 14.6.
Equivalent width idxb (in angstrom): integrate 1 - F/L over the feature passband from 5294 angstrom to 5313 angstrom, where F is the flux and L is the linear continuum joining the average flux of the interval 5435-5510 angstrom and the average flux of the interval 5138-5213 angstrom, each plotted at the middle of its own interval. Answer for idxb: -0.7 angstrom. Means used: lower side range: 16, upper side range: 15.6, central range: 16.4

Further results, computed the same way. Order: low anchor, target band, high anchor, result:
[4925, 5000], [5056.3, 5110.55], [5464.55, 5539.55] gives 1.50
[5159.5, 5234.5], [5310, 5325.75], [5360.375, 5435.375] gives -0.58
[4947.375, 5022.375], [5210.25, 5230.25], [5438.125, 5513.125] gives -1.30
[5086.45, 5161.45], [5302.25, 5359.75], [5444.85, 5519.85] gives -3.39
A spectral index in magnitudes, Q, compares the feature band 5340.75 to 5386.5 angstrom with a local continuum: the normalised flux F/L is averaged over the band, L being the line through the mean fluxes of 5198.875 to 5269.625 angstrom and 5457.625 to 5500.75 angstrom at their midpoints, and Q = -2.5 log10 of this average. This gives -0.06 mag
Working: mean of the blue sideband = 16.2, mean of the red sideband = 15.8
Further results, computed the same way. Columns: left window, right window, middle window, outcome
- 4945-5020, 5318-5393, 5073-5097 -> 0.06 mag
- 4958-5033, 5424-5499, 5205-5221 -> -0.05 mag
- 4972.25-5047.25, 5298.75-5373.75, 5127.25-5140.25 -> 0.02 mag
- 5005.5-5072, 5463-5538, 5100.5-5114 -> 0.00 mag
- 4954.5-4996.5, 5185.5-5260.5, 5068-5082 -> 0.05 mag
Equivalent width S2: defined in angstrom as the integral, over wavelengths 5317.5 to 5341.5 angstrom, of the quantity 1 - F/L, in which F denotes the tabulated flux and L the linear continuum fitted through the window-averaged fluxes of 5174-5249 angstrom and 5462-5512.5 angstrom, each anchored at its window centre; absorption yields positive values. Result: -0.2 angstrom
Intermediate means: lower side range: 16.4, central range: 16.2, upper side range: 15.6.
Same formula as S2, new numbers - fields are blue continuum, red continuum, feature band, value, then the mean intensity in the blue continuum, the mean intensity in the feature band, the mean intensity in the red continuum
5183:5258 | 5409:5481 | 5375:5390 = -0.5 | 16.3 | 16.5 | 15.8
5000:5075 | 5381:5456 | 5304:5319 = -1.2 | 15.5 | 17.1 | 16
